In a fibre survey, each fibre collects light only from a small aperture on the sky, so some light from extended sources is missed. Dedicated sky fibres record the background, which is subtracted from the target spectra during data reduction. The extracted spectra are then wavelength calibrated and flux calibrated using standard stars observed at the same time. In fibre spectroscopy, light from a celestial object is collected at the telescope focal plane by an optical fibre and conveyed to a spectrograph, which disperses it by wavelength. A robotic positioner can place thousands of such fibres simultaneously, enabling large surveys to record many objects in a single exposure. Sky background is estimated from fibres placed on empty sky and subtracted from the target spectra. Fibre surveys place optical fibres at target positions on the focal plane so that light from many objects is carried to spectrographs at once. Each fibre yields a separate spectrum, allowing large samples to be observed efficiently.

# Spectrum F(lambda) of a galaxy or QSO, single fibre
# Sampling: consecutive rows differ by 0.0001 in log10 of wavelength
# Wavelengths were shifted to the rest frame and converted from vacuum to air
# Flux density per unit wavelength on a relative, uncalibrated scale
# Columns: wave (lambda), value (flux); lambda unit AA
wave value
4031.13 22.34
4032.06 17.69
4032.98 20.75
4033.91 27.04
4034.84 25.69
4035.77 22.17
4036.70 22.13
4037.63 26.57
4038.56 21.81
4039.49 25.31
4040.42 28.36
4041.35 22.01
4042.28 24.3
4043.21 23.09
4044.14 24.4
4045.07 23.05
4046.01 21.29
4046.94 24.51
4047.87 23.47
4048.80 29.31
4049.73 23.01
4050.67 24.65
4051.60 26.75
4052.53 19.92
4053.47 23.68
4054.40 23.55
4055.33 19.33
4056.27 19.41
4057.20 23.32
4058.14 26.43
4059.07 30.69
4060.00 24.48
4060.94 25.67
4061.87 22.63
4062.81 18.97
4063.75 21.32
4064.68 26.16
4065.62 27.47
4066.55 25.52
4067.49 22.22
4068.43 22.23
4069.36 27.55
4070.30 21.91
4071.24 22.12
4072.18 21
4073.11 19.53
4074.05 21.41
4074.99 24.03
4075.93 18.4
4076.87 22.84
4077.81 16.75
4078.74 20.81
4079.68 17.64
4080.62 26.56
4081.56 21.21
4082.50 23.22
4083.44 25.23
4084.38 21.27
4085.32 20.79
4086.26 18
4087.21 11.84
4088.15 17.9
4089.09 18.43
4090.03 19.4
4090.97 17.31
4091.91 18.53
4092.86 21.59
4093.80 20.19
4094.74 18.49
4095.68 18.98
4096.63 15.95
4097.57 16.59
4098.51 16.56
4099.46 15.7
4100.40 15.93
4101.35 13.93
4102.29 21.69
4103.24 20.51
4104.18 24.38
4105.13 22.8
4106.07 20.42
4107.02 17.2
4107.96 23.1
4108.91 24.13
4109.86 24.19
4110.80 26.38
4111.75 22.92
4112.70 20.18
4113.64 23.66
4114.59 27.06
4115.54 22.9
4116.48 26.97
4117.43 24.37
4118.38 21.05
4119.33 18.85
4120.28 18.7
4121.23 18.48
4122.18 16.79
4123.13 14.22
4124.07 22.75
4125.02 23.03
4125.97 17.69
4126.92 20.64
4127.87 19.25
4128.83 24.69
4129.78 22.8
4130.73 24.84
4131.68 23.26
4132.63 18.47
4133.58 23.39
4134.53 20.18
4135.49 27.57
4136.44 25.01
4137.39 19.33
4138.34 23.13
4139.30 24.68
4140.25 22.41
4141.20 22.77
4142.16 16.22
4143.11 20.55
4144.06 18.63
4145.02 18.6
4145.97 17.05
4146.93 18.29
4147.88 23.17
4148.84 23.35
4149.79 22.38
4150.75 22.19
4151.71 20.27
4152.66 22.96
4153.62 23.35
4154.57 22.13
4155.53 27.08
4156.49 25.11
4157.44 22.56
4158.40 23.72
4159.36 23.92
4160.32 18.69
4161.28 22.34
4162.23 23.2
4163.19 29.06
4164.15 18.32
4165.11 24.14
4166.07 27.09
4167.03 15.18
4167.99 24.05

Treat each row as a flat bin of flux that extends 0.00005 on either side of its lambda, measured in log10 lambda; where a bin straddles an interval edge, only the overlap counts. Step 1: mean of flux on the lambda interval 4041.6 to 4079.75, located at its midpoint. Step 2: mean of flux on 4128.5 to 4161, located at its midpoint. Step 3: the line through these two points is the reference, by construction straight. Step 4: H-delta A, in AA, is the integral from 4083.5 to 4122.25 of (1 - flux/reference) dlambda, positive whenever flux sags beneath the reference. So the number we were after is 4.1 AA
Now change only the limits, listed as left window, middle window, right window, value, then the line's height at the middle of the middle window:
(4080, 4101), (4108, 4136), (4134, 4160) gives -1.8 AA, 20.7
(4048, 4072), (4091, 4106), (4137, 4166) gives 2.8 AA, 23.1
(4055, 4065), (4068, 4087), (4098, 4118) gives 1.1 AA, 22.8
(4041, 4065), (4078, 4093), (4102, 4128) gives 1.8 AA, 22.6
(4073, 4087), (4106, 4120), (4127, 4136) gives -0.5 AA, 22.1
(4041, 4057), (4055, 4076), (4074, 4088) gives -1.3 AA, 21.9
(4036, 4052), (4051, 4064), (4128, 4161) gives 0.4 AA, 24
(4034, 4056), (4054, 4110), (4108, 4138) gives 4.8 AA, 23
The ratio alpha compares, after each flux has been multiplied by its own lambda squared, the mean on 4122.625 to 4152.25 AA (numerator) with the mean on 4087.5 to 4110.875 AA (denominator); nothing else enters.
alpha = 1.12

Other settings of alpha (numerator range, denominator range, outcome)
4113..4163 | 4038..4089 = 1.00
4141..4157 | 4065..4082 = 1.00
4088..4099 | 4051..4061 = 0.78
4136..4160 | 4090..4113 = 1.13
